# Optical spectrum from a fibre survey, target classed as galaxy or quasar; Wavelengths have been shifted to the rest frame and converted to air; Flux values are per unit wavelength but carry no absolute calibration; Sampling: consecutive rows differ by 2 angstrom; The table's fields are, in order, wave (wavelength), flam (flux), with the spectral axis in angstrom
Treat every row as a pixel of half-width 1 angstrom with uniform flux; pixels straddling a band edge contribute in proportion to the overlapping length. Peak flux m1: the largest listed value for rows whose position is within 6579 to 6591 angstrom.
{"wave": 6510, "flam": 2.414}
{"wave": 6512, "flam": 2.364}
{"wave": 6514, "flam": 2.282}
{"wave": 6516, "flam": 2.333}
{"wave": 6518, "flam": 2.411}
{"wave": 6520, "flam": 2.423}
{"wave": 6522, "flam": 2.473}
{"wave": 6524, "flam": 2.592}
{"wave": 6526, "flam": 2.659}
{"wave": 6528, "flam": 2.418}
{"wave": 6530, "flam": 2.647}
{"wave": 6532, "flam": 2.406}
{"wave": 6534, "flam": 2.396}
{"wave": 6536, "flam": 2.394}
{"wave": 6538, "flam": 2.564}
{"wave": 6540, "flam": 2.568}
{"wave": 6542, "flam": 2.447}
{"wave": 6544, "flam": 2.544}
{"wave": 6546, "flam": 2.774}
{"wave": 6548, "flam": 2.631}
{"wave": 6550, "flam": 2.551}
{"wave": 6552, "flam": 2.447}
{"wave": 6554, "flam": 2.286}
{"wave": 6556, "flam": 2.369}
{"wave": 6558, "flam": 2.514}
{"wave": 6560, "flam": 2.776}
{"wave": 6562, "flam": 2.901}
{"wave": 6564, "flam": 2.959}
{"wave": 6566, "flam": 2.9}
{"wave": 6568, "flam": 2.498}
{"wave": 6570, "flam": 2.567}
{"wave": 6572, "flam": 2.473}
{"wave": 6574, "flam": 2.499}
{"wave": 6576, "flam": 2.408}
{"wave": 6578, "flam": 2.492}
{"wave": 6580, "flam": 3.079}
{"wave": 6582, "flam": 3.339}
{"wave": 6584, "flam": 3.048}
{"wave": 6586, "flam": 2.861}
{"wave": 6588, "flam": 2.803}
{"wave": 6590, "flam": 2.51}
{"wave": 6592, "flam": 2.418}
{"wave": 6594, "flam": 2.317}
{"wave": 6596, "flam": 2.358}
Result 3.339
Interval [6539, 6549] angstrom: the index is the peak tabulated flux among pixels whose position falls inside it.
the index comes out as 2.774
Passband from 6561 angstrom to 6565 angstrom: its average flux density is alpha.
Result 2.93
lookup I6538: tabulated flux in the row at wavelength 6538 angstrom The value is 2.564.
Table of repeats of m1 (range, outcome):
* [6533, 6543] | 2.568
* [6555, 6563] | 2.901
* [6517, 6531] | 2.659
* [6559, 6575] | 2.959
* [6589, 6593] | 2.51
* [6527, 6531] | 2.647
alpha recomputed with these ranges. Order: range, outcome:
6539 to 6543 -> 2.51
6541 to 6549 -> 2.6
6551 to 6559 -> 2.4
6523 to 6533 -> 2.54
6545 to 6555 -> 2.54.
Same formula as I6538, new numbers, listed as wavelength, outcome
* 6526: 2.659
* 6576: 2.408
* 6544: 2.544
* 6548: 2.631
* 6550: 2.551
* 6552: 2.447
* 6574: 2.499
